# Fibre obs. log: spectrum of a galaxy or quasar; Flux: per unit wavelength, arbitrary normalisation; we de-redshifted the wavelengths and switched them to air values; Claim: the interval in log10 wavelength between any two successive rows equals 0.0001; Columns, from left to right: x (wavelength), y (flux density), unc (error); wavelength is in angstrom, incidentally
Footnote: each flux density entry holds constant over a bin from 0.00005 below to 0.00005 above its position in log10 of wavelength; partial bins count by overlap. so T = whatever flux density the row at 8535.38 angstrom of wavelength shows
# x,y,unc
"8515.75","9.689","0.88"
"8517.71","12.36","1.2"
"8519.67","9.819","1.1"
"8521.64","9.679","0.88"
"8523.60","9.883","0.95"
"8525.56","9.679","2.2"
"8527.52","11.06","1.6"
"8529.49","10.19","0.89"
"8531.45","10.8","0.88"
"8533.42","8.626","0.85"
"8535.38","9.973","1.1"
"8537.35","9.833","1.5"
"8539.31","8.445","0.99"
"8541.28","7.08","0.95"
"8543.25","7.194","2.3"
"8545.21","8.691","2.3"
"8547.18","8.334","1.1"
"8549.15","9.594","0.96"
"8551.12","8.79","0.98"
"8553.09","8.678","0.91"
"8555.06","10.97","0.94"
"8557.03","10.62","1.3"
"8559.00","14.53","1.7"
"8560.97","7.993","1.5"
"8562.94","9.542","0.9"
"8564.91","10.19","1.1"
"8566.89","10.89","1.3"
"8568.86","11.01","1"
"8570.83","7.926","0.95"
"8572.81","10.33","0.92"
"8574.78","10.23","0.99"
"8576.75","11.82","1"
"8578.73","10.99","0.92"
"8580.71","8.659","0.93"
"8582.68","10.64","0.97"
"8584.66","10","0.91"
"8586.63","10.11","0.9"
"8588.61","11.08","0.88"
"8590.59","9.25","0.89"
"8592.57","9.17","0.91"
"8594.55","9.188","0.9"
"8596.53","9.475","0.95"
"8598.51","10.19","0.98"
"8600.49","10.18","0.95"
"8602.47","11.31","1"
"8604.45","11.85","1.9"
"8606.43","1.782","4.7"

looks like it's 9.973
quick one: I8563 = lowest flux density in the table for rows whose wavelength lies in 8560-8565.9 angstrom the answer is 7.993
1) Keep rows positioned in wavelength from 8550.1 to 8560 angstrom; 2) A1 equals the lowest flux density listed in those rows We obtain 8.678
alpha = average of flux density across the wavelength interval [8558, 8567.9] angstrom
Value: 10.6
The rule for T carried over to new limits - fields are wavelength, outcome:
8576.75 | 11.82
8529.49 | 10.19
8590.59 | 9.25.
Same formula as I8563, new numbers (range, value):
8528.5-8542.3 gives 7.08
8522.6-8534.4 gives 8.626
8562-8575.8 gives 7.926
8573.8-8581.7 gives 8.659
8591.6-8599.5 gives 9.17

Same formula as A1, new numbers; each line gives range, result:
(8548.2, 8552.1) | 8.79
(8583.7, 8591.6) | 9.25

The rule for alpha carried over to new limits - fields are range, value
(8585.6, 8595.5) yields 9.76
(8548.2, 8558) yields 9.73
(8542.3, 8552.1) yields 8.53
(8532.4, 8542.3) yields 8.79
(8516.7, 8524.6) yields 10.4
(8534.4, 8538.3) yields 9.9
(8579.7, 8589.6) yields 10.1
